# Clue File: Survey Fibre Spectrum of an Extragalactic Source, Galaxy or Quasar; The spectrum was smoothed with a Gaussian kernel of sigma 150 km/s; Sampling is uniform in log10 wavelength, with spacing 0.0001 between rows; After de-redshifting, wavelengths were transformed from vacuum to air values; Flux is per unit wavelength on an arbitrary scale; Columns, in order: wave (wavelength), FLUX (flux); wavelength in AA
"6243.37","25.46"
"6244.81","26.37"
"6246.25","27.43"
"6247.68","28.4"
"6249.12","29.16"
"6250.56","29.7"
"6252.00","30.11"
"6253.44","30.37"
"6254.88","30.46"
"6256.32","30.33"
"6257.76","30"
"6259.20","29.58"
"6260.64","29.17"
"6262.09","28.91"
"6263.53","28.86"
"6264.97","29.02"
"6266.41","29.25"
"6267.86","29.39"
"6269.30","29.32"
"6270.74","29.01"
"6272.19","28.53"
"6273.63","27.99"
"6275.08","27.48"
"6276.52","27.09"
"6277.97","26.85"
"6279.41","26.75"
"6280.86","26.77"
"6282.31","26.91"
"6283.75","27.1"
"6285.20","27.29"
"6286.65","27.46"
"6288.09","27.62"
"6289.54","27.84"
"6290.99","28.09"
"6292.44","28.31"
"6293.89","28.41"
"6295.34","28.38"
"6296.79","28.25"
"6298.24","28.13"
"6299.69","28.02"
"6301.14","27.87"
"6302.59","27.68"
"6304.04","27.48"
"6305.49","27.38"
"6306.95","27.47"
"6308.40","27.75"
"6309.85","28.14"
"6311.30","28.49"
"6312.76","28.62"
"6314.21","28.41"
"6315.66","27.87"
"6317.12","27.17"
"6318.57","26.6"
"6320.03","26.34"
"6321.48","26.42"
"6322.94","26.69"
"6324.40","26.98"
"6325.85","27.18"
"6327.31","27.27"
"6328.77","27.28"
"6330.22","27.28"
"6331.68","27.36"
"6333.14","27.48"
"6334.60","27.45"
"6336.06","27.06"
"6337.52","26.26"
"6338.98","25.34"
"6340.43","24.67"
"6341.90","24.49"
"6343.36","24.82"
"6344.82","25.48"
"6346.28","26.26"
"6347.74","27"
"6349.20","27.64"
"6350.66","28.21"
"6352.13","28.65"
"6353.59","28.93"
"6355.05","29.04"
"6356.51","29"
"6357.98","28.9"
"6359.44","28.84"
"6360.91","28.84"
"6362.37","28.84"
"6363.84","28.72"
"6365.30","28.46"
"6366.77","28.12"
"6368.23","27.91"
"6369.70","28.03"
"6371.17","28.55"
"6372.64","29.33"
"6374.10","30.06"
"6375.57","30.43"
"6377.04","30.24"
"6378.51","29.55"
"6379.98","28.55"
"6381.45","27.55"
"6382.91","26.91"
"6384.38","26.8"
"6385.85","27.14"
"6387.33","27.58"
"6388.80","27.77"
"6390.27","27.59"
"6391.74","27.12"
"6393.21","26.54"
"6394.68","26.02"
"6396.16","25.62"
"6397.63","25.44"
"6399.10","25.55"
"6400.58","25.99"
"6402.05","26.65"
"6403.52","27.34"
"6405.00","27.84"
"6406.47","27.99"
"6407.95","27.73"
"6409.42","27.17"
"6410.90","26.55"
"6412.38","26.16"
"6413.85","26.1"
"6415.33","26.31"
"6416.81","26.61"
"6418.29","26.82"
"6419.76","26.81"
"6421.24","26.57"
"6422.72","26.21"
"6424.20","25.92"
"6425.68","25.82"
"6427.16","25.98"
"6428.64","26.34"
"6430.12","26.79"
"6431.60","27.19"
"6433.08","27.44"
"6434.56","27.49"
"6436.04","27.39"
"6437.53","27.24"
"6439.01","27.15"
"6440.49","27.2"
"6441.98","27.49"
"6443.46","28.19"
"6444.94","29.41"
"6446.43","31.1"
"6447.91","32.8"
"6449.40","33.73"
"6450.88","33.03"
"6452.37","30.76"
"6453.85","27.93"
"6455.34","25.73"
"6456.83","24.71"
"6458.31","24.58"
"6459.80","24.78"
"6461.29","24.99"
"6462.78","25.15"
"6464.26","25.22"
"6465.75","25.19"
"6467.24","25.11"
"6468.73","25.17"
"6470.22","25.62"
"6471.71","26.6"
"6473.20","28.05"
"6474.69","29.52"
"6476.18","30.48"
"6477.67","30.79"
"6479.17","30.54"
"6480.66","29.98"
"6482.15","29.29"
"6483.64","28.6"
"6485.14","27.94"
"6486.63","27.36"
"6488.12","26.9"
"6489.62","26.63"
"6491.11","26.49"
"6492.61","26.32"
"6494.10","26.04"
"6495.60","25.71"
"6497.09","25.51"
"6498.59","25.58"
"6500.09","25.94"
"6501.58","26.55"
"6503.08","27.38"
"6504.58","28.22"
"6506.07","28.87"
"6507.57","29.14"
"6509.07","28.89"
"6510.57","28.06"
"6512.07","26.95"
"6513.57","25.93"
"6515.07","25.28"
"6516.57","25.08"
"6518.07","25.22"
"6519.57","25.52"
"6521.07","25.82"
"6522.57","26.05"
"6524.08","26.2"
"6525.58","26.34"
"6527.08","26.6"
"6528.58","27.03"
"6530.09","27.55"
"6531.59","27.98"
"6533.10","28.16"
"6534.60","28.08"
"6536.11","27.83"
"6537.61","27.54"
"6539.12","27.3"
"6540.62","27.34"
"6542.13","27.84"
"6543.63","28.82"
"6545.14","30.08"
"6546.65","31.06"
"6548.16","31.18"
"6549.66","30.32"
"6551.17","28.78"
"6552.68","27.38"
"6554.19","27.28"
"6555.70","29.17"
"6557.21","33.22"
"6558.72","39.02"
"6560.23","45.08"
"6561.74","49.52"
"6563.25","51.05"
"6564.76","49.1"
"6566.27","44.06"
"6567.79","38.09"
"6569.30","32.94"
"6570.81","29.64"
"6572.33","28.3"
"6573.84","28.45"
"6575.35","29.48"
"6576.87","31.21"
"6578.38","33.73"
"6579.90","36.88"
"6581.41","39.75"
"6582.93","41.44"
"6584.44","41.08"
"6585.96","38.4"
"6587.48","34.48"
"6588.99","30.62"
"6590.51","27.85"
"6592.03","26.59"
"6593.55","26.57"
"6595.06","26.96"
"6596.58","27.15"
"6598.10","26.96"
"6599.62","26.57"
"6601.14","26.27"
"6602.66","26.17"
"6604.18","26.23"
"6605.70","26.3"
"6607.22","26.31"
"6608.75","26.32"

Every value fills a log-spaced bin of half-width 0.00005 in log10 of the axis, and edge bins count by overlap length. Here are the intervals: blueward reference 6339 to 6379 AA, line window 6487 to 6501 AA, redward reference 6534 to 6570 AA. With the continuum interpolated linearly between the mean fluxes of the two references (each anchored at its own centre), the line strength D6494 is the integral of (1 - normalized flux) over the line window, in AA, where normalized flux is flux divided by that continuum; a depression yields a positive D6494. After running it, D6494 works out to 2.6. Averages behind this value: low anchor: 28.1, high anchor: 33.9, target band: 26.2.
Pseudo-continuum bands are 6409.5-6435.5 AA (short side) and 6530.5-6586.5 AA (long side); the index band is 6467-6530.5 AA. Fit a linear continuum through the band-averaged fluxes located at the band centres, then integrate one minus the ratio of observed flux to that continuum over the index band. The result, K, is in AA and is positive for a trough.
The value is 6.94 AA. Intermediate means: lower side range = 26.6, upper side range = 33.6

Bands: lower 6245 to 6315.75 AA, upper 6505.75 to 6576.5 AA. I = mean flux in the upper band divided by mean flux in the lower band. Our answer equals 1.1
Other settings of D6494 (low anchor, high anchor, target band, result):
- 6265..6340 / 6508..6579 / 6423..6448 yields 1.53 AA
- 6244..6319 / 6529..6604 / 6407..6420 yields 1.45 AA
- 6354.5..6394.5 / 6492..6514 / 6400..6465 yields 1.09 AA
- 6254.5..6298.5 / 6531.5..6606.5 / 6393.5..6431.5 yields 4.53 AA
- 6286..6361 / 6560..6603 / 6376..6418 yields 3.25 AA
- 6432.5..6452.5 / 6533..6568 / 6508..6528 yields 3.71 AA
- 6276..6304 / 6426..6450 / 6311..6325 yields 0.21 AA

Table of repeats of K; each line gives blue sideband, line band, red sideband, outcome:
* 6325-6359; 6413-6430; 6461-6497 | 0.5 AA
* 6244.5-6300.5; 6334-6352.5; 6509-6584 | 1.8 AA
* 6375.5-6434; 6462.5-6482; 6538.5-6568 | 1.9 AA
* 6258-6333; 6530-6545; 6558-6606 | 2.3 AA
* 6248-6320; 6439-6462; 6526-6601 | 1.7 AA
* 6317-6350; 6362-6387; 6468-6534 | -1.7 AA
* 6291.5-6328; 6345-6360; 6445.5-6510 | -0.3 AA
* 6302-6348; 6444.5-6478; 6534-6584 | 3.4 AA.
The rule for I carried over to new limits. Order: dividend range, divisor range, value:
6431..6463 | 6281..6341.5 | 1.02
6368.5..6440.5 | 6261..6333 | 0.98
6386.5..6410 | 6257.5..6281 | 0.94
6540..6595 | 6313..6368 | 1.24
